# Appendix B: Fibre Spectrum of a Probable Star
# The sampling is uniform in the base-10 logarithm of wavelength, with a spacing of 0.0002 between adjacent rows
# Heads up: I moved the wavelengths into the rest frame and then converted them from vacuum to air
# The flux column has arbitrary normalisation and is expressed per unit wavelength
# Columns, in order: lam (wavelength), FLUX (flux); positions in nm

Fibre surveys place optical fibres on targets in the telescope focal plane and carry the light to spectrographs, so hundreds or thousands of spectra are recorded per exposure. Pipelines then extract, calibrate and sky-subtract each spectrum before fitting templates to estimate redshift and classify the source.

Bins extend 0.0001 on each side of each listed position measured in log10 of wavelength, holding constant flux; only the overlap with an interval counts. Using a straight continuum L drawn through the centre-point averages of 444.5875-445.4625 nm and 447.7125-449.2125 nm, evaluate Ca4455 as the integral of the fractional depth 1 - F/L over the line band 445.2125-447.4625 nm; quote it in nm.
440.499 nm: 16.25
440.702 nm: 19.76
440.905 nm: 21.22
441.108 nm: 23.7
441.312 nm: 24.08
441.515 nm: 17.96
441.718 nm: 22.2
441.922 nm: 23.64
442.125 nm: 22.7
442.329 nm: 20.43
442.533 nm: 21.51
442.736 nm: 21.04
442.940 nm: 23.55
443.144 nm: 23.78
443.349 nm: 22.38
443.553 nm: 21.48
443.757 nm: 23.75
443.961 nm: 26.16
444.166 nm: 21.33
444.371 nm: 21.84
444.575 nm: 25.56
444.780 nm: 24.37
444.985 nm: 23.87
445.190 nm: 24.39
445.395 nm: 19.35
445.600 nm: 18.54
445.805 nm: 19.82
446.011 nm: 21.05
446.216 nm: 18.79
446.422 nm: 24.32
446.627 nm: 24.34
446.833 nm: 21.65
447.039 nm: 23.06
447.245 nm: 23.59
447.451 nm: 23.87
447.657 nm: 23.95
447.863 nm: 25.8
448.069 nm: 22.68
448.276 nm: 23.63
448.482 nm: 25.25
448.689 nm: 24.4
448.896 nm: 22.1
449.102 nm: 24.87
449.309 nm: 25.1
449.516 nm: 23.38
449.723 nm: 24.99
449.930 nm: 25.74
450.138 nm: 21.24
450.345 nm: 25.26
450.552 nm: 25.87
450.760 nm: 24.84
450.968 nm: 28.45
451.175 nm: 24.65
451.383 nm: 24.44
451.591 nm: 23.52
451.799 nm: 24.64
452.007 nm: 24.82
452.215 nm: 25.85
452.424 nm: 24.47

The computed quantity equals 0.19 nm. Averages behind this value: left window 23.4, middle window 21.7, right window 24.1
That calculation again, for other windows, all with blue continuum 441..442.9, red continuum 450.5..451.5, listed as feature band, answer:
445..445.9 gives 0.10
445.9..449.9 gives 0.13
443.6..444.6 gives -0.03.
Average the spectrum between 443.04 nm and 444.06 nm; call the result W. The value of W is 23.5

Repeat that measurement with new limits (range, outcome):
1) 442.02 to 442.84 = 21.5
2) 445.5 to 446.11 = 19.8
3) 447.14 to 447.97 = 24.3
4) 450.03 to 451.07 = 25.1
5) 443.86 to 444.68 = 23.7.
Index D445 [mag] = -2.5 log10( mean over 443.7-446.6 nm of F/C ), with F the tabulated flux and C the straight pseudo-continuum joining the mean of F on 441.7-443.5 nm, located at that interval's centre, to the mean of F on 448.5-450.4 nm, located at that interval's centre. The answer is 0.03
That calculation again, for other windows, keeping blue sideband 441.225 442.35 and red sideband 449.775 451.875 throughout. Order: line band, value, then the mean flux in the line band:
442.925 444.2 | -0.037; 23.3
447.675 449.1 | 0.001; 24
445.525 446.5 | 0.141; 20.5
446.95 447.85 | -0.005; 23.9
